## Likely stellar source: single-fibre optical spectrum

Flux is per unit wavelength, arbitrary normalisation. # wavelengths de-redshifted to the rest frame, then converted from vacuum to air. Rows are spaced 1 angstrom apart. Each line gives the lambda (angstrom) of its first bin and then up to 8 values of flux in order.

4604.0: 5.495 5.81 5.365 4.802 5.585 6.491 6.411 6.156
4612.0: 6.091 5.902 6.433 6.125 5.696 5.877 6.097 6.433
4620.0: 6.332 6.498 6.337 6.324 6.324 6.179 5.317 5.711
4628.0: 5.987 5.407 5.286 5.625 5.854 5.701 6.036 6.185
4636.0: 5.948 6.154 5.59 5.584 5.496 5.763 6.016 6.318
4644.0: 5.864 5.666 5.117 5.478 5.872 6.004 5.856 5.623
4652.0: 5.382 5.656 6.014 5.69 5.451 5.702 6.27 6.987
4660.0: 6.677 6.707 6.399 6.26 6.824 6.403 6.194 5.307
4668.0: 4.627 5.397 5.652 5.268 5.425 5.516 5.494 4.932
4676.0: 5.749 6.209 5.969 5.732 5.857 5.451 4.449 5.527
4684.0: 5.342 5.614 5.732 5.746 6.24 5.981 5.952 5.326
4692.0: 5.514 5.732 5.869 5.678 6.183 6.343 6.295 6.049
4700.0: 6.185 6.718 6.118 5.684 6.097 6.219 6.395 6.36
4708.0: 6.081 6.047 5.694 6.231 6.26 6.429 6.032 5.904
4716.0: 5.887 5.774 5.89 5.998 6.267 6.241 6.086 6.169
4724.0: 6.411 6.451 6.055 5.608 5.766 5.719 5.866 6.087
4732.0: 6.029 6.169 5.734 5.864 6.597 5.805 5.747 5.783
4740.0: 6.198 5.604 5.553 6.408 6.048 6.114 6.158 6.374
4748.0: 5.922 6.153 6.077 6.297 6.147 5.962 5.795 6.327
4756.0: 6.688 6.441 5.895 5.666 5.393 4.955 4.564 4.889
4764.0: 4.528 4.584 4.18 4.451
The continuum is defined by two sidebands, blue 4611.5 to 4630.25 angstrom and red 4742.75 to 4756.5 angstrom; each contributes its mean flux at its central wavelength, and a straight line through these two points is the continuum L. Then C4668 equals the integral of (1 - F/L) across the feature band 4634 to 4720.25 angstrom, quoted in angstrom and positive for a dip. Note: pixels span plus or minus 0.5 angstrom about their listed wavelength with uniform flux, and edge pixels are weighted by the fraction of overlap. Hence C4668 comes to 3.0 angstrom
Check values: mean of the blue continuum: 6.03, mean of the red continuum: 6.17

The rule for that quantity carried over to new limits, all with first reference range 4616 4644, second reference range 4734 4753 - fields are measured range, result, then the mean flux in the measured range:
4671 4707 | 1.07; 5.81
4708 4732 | -0.09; 6.04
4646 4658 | 0.51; 5.7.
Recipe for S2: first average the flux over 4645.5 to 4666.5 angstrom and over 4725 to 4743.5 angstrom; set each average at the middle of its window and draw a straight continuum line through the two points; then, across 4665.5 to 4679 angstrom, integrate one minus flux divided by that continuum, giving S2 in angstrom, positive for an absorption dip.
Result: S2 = 1.1 angstrom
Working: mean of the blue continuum 6.03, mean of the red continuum 5.94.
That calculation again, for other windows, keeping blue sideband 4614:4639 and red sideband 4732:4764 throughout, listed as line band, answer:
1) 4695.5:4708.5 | -0.6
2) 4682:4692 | 0.5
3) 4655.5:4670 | -0.3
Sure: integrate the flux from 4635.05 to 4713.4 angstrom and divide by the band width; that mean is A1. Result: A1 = 5.87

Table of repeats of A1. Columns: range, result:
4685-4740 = 6.02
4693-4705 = 6.1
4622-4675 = 5.83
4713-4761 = 6.02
